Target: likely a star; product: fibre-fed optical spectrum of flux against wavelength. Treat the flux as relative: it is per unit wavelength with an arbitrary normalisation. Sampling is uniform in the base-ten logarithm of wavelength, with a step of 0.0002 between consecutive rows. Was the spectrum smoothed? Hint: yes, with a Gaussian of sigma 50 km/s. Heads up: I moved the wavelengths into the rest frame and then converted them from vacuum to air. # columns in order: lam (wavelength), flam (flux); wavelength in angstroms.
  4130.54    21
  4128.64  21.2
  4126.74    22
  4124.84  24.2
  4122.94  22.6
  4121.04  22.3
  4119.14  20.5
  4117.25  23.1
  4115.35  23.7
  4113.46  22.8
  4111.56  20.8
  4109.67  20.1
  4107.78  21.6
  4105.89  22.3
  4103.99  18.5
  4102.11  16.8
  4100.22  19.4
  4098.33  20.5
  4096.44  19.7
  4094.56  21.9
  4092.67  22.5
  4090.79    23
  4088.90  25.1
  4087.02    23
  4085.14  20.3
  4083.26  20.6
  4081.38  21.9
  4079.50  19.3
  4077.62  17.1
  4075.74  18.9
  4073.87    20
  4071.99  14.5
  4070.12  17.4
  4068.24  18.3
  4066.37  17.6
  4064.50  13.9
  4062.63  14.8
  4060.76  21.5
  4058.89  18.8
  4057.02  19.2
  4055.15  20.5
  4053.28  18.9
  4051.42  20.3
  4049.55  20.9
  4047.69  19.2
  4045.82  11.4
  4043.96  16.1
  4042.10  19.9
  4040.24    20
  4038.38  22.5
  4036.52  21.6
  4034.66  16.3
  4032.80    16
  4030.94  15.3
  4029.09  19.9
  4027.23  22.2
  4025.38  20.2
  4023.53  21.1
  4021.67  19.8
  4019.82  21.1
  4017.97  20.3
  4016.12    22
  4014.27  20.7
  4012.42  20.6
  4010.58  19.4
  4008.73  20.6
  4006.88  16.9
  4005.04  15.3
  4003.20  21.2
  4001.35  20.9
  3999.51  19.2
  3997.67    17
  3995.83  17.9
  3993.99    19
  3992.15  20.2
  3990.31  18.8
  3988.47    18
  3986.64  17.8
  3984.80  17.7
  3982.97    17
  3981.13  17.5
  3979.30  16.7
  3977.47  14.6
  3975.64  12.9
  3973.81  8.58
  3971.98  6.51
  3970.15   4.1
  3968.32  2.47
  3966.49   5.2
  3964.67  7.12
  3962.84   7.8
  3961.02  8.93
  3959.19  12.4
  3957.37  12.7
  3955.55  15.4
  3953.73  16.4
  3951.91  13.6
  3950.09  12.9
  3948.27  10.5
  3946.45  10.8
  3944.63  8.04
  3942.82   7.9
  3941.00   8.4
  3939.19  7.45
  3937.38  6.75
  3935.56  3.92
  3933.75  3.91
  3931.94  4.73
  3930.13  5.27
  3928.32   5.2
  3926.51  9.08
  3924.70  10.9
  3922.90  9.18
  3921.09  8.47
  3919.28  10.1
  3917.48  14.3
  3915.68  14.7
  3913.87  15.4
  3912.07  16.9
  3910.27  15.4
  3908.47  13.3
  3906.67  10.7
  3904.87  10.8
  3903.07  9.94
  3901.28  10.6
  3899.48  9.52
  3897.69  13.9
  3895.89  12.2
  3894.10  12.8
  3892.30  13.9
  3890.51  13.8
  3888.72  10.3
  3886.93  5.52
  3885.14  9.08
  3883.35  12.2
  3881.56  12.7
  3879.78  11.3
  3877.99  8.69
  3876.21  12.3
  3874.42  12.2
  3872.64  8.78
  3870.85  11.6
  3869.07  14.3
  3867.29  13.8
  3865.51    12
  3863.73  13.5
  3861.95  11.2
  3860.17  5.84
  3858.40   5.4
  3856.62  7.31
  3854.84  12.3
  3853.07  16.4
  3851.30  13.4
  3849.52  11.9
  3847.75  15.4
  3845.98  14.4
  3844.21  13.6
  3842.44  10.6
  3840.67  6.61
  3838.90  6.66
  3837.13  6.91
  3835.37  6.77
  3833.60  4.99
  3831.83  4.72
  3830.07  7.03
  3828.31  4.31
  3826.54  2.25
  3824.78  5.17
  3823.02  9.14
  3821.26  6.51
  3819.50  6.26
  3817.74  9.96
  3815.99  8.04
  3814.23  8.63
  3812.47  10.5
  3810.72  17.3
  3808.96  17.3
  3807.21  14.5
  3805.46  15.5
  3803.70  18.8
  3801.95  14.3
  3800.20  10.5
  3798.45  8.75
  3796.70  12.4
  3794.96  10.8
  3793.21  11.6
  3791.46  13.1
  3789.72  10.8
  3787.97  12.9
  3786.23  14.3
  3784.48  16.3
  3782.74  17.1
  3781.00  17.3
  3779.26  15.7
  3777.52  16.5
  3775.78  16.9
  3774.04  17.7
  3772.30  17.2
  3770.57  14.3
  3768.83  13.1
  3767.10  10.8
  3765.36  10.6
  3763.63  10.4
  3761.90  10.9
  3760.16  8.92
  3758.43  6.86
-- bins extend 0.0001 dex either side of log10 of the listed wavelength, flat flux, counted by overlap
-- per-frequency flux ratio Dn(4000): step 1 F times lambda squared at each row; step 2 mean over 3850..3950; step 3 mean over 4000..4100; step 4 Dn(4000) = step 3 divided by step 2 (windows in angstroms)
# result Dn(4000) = 1.99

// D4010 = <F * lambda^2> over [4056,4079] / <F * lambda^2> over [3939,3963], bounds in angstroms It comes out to 1.68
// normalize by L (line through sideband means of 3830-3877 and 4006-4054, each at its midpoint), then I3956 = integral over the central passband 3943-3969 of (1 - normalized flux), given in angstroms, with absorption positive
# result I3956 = 8.76 angstroms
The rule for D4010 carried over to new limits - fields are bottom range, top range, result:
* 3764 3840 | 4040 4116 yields 1.97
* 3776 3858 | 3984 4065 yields 1.89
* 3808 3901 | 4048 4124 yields 2.21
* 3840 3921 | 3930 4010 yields 1.13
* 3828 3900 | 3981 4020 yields 1.93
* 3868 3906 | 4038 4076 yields 1.76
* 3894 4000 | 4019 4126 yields 1.81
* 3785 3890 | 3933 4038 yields 1.51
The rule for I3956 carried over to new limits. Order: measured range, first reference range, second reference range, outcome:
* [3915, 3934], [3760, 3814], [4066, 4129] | 9.1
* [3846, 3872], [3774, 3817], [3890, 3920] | 2.9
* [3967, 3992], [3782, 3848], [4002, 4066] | 5.4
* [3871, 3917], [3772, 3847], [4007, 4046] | 8.4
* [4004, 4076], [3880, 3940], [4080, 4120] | -4.3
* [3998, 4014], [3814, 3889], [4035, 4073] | -2.9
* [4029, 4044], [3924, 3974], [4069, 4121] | -2.8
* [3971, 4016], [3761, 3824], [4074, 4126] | 2.5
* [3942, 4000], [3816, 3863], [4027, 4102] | 7.7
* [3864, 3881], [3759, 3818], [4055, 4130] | 3.9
